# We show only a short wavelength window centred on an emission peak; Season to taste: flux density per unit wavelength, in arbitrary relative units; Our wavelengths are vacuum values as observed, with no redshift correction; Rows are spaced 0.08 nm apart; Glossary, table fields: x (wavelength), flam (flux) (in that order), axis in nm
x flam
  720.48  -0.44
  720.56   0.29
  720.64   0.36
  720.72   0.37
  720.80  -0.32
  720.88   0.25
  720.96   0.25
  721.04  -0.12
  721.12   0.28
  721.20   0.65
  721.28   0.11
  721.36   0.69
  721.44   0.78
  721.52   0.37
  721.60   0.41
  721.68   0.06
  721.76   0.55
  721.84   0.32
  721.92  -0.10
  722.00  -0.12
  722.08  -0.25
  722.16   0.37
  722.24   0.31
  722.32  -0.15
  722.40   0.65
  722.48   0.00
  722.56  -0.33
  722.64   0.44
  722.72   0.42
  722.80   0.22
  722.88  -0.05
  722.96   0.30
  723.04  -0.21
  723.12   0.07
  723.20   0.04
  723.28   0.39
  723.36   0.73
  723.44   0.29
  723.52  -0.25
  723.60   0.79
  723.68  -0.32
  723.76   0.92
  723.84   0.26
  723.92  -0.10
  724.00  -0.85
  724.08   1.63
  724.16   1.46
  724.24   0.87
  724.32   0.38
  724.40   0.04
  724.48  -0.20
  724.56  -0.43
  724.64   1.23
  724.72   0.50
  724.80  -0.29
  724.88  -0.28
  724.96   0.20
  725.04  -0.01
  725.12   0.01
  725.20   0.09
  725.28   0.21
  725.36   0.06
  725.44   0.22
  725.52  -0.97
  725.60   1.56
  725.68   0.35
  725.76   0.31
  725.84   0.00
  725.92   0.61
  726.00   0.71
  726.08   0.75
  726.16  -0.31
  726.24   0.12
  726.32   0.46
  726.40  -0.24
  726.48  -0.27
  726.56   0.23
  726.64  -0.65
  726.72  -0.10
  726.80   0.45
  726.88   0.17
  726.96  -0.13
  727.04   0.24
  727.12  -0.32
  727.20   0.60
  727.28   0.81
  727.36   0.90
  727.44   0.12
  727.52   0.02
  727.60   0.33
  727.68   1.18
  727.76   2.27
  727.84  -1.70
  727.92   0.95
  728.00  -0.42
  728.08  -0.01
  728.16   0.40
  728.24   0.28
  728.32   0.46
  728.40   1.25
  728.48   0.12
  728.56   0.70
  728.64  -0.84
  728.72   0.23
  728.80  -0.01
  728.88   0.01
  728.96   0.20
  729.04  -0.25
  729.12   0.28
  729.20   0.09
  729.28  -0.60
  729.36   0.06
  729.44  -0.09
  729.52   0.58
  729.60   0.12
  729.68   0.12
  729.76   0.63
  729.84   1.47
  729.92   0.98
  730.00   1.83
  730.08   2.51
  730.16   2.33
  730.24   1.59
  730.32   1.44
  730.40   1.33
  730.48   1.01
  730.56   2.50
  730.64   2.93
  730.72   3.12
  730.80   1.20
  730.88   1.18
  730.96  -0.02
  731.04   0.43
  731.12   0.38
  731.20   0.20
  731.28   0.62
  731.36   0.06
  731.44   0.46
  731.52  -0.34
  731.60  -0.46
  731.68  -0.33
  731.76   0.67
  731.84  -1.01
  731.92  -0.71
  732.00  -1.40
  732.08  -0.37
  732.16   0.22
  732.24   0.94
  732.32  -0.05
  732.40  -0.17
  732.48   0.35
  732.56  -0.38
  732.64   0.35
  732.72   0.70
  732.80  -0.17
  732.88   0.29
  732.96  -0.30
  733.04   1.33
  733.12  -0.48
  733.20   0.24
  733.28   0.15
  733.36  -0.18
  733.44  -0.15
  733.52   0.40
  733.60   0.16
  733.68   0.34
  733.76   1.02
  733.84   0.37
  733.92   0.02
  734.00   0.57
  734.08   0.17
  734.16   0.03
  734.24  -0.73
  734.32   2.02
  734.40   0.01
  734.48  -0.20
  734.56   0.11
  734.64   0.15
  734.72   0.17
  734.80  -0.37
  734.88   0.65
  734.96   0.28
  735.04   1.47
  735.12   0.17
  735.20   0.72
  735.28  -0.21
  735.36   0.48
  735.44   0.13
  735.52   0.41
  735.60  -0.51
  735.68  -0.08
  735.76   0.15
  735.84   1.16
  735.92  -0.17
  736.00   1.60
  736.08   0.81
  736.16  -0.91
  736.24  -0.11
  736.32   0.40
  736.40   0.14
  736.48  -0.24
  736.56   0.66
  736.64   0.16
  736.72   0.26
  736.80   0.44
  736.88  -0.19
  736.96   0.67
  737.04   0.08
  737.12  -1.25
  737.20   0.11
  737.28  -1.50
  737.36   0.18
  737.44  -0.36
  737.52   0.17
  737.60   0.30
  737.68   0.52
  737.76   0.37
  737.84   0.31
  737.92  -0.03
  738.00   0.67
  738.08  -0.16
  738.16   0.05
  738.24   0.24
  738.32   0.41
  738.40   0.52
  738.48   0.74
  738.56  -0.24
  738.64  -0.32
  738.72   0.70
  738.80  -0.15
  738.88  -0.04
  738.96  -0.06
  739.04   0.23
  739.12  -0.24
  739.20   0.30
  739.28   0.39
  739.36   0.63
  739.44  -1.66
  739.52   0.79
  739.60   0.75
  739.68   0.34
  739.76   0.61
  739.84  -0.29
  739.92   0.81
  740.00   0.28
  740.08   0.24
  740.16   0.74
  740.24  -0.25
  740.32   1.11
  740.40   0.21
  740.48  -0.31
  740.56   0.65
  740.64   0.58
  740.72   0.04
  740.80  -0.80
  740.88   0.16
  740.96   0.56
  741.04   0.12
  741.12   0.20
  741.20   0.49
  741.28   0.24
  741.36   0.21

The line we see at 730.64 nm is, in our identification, [O II] 3727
